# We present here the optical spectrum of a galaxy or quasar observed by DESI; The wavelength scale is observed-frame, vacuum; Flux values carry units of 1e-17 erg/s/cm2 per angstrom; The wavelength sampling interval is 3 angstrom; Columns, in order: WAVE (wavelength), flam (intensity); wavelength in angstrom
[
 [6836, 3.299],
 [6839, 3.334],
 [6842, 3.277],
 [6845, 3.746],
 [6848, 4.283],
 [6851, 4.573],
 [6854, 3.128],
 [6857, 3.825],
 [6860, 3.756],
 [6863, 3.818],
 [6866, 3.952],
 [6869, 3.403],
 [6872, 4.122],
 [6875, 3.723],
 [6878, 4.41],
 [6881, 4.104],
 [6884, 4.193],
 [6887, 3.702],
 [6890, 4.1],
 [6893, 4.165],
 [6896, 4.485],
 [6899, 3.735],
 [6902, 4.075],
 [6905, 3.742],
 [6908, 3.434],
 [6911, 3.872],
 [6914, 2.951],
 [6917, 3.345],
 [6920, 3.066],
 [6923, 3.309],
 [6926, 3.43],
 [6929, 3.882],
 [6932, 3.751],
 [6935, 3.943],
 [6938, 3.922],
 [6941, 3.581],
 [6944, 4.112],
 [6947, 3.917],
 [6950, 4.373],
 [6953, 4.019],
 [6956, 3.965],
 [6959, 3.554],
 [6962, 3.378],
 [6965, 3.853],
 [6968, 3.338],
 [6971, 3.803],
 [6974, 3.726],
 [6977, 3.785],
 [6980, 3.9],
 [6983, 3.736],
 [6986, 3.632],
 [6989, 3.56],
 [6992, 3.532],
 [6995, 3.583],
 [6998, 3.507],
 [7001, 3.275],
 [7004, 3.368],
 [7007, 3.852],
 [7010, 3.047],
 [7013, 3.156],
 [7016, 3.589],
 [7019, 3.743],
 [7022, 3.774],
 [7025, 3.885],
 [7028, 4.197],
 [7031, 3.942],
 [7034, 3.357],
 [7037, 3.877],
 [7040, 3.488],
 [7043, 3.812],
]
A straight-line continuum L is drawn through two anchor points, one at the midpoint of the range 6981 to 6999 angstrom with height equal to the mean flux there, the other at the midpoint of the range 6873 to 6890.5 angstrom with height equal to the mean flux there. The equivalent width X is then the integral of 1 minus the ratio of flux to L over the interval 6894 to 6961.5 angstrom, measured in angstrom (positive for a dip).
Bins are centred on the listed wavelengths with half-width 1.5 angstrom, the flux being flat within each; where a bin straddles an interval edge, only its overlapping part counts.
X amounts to 1.8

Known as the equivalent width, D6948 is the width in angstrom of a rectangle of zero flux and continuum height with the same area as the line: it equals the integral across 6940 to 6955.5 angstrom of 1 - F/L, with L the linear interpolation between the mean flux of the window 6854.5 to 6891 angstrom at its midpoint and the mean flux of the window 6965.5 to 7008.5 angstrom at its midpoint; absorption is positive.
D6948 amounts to -1.2 angstrom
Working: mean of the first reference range 3.9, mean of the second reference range 3.62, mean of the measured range 4.01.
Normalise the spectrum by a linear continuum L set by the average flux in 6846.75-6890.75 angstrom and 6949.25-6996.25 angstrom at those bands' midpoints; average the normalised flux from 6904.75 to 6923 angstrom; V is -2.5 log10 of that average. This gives 0.14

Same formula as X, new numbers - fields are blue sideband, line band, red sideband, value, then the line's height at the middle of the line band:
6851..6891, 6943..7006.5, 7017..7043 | 1.82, 3.82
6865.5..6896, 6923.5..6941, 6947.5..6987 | 0.60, 3.87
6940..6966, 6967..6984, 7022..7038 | 0.59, 3.86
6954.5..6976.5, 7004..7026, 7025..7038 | 1.42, 3.8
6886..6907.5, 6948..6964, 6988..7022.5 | -0.62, 3.71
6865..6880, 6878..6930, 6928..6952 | 2.29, 3.93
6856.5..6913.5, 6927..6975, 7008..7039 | -0.33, 3.79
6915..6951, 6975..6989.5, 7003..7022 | -0.68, 3.57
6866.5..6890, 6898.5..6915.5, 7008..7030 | 1.16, 3.89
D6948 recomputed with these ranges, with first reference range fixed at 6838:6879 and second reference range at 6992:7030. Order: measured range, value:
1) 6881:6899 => -1.6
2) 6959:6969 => 0.3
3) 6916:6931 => 1.2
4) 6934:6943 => -0.3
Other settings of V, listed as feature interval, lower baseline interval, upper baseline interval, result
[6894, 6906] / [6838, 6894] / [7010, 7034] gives -0.05 mag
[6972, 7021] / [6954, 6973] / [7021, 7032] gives 0.07 mag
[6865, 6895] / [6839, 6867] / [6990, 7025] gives -0.07 mag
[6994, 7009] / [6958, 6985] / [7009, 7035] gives 0.05 mag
